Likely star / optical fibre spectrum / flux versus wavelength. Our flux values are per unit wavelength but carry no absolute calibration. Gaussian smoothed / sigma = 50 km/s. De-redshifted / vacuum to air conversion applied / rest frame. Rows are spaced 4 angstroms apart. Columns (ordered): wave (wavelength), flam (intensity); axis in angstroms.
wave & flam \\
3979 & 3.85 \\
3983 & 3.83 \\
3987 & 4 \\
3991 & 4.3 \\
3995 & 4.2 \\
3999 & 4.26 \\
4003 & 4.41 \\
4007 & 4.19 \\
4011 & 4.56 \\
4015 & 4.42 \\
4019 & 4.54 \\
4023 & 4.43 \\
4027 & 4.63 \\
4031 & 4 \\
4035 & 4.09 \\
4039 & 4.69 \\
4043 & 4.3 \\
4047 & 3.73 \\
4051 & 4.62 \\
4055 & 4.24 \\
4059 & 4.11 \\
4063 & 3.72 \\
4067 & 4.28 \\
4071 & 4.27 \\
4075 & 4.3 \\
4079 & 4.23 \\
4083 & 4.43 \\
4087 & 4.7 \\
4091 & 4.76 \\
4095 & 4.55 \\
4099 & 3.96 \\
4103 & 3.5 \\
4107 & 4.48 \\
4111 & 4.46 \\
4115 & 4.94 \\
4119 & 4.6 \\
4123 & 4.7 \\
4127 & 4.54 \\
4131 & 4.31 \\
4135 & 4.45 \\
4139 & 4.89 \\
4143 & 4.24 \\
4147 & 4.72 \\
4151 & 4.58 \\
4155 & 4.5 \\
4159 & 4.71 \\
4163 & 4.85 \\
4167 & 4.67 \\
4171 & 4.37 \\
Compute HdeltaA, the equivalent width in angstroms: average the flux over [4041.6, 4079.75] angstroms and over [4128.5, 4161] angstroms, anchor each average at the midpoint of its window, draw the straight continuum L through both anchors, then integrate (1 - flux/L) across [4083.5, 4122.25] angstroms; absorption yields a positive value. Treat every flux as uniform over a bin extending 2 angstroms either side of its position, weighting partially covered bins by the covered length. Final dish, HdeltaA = -0.74 angstroms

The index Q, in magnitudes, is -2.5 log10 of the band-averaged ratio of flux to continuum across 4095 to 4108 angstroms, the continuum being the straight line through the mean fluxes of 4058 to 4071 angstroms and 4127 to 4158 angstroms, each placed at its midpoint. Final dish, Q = 0.07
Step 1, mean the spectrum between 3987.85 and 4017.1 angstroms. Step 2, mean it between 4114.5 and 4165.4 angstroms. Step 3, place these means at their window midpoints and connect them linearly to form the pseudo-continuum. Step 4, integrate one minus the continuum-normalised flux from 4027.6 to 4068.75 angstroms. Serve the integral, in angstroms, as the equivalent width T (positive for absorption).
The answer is 2.1 angstroms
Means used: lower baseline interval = 4.32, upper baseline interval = 4.61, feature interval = 4.19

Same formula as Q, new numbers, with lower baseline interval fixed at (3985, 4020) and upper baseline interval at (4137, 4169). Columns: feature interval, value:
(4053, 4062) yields 0.08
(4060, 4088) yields 0.05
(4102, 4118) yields 0.03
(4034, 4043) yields 0.00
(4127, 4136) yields 0.05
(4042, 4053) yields 0.05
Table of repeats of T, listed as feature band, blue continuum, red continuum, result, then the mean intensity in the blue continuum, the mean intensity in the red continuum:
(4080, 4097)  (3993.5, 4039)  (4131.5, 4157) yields -0.5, 4.36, 4.55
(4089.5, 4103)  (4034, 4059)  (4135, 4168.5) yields 0.5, 4.27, 4.63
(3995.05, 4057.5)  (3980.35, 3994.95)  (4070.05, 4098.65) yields -1.9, 4.06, 4.44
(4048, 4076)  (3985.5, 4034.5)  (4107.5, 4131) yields 1.6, 4.32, 4.61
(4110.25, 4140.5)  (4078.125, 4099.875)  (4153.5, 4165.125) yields -0.2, 4.47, 4.69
